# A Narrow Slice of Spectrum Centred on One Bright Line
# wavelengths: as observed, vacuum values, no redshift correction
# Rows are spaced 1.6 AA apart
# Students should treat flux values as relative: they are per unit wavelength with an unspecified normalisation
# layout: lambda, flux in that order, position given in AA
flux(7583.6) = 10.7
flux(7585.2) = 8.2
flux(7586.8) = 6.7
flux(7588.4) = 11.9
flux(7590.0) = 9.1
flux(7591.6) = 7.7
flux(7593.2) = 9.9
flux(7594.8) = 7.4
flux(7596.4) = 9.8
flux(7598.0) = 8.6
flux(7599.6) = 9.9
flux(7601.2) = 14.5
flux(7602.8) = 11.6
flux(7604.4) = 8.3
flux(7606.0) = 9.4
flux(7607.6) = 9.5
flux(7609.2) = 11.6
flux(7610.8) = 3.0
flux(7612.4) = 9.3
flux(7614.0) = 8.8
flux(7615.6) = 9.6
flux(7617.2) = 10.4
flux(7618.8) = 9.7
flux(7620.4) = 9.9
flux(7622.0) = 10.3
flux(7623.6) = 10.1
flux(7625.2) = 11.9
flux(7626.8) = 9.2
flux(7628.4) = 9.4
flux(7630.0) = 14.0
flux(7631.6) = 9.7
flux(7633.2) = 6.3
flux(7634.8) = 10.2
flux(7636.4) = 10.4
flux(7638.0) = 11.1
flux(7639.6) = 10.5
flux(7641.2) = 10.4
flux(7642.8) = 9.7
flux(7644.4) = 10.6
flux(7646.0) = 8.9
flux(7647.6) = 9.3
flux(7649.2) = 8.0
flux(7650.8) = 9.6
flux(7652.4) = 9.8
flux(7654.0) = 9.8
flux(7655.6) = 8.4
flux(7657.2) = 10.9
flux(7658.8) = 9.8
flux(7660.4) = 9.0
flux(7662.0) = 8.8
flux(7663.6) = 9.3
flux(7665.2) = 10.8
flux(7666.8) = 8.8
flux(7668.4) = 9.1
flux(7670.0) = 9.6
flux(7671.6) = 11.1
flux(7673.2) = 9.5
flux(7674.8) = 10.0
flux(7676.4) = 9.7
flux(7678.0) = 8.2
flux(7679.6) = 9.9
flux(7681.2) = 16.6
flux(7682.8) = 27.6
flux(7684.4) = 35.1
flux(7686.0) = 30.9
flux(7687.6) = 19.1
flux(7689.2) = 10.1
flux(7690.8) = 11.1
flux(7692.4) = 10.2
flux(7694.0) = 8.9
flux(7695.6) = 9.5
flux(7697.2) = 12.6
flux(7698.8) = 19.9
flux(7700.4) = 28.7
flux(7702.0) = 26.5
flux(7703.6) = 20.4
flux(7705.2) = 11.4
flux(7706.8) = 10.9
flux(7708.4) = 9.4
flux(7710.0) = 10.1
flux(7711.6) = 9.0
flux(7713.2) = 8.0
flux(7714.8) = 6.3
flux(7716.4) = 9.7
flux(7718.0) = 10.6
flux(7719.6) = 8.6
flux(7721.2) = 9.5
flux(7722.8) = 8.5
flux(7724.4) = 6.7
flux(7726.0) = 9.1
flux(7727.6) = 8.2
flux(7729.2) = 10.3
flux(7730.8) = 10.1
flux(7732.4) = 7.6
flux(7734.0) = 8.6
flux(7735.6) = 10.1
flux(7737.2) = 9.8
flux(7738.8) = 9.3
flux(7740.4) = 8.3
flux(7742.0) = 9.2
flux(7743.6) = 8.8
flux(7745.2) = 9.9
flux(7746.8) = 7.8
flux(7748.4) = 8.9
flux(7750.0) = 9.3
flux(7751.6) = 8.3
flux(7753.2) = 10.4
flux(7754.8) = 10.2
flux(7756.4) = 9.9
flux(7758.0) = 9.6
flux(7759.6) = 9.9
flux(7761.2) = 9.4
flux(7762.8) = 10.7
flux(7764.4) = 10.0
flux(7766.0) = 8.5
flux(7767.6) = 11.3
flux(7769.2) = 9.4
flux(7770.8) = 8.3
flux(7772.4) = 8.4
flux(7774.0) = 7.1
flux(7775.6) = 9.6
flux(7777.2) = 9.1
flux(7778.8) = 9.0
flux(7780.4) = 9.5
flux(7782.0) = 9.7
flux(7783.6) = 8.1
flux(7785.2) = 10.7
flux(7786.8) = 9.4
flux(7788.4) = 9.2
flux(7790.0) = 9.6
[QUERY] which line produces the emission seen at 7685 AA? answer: [S II] 6716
